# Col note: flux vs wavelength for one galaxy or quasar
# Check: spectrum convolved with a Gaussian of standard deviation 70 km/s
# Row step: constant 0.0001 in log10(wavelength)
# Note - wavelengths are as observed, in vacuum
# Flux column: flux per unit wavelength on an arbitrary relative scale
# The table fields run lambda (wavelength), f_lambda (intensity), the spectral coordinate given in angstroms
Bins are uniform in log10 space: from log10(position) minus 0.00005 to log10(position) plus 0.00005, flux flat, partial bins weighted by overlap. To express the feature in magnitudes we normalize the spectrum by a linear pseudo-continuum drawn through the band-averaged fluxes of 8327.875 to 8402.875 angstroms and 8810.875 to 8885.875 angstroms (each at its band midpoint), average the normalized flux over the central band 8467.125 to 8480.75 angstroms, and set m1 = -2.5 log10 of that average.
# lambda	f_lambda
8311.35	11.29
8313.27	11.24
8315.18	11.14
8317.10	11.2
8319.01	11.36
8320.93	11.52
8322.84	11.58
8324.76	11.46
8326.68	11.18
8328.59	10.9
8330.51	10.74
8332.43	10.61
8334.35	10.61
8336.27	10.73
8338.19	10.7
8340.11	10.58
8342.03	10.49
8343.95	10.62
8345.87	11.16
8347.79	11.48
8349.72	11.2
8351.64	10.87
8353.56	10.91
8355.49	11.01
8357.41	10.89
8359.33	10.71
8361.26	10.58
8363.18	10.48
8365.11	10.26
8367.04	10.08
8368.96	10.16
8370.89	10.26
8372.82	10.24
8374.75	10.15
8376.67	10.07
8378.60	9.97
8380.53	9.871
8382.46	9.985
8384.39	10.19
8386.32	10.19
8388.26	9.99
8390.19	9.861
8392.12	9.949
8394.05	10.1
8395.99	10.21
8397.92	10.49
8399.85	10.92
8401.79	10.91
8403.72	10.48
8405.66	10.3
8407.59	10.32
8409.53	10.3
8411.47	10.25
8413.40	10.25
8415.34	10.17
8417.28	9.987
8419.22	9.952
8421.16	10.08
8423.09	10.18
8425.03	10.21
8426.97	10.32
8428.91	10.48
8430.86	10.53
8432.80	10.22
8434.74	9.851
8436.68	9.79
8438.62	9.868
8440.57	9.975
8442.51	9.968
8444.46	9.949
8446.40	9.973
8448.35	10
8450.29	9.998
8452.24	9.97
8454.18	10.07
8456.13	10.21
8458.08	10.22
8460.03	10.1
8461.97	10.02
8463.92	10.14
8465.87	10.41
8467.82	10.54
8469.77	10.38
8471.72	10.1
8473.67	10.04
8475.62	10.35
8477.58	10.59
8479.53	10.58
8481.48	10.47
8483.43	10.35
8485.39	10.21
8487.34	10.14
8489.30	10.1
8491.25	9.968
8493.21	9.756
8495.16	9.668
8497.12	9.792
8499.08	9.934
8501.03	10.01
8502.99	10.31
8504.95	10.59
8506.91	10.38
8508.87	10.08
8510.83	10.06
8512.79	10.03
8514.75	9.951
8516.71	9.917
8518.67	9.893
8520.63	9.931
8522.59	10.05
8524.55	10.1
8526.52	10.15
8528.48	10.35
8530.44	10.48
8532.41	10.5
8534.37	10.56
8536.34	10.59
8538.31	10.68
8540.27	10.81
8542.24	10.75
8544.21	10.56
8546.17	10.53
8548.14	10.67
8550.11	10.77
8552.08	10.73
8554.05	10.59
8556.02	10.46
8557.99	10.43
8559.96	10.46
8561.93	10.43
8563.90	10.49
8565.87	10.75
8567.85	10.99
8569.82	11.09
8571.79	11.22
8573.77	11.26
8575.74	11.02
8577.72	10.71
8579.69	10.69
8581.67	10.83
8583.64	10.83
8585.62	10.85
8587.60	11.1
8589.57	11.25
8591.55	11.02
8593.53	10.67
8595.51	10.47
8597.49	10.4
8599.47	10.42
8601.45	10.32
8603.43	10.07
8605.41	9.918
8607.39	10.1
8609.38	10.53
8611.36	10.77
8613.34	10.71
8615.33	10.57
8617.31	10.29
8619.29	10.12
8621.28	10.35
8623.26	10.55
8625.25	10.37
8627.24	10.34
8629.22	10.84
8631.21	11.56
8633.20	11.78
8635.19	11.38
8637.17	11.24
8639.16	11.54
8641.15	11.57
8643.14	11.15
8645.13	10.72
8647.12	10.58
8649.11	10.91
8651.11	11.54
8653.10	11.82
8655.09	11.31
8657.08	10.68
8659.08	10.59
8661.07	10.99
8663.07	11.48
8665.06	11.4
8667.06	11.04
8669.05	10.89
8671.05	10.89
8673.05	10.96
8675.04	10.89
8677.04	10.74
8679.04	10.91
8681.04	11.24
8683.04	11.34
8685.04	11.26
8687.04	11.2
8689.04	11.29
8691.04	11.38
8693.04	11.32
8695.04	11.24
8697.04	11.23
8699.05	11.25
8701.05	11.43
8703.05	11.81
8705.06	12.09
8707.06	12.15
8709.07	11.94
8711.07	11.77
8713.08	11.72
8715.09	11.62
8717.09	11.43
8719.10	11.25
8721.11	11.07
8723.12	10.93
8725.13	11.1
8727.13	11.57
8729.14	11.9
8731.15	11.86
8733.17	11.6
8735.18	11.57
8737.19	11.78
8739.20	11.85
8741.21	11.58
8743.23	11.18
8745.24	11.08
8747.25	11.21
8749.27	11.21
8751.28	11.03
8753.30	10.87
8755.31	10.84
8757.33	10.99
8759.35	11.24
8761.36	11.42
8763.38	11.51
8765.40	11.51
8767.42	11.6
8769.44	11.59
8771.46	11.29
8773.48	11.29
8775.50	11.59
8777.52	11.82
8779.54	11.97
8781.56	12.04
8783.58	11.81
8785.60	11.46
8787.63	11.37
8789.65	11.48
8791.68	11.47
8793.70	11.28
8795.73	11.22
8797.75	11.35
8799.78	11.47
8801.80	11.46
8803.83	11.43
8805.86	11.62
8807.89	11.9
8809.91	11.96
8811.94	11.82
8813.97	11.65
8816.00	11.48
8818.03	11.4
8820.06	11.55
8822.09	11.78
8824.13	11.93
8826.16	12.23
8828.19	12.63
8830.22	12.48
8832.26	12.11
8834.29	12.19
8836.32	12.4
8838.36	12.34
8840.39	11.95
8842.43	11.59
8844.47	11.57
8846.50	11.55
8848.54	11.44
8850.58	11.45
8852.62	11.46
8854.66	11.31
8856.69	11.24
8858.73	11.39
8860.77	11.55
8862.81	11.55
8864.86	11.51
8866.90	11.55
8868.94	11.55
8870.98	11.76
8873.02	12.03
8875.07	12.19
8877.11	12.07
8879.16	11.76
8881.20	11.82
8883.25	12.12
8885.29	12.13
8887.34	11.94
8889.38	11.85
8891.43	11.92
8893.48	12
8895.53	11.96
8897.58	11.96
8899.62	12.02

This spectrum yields 0.04 mag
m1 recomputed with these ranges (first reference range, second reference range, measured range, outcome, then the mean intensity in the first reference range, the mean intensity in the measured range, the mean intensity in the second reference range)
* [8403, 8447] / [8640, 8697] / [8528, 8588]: 0.00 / 10.1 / 10.7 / 11.1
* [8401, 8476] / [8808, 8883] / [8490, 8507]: 0.04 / 10.2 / 10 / 11.8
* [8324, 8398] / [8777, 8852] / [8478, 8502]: 0.08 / 10.5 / 10.1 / 11.7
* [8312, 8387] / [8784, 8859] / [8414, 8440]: 0.08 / 10.7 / 10.1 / 11.7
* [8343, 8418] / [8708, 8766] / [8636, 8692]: 0.01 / 10.4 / 11.1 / 11.4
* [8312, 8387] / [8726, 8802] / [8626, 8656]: 0.00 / 10.7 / 11.2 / 11.5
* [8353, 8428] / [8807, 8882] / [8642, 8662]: 0.01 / 10.3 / 11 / 11.8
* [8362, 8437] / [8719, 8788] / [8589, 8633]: 0.04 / 10.2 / 10.5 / 11.4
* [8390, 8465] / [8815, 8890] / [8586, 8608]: 0.03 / 10.2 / 10.5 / 11.8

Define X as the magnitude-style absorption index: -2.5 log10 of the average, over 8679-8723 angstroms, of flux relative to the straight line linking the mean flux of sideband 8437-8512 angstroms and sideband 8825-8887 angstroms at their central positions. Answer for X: -0.03 mag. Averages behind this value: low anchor 10.1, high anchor 11.8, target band 11.5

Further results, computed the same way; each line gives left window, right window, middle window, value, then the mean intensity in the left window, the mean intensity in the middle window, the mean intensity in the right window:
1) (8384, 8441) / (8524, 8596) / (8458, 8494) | 0.02 mag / 10.2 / 10.2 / 10.7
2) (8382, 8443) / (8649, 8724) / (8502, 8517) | 0.04 mag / 10.2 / 10.2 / 11.3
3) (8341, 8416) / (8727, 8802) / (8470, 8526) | 0.06 mag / 10.4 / 10.1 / 11.5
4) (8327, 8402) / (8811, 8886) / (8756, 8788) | 0.01 mag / 10.5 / 11.5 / 11.8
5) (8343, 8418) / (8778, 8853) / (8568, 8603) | 0.02 mag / 10.4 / 10.8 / 11.7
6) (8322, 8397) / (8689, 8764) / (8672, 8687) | 0.03 mag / 10.5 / 11.1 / 11.4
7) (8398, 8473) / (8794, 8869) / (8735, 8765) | 0.01 mag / 10.2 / 11.3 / 11.7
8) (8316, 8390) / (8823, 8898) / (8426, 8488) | 0.07 mag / 10.6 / 10.2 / 11.8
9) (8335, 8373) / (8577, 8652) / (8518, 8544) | 0.04 mag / 10.7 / 10.4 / 10.8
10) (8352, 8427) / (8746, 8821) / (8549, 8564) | 0.02 mag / 10.3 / 10.5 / 11.5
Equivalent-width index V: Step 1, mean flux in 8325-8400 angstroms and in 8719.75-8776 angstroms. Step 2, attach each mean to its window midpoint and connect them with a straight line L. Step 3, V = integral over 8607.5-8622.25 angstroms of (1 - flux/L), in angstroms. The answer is 0.8 angstroms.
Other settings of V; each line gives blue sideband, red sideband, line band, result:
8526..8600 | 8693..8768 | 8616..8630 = 0.72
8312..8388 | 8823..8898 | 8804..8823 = 0.11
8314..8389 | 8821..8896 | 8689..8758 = 0.57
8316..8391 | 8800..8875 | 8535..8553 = 0.65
